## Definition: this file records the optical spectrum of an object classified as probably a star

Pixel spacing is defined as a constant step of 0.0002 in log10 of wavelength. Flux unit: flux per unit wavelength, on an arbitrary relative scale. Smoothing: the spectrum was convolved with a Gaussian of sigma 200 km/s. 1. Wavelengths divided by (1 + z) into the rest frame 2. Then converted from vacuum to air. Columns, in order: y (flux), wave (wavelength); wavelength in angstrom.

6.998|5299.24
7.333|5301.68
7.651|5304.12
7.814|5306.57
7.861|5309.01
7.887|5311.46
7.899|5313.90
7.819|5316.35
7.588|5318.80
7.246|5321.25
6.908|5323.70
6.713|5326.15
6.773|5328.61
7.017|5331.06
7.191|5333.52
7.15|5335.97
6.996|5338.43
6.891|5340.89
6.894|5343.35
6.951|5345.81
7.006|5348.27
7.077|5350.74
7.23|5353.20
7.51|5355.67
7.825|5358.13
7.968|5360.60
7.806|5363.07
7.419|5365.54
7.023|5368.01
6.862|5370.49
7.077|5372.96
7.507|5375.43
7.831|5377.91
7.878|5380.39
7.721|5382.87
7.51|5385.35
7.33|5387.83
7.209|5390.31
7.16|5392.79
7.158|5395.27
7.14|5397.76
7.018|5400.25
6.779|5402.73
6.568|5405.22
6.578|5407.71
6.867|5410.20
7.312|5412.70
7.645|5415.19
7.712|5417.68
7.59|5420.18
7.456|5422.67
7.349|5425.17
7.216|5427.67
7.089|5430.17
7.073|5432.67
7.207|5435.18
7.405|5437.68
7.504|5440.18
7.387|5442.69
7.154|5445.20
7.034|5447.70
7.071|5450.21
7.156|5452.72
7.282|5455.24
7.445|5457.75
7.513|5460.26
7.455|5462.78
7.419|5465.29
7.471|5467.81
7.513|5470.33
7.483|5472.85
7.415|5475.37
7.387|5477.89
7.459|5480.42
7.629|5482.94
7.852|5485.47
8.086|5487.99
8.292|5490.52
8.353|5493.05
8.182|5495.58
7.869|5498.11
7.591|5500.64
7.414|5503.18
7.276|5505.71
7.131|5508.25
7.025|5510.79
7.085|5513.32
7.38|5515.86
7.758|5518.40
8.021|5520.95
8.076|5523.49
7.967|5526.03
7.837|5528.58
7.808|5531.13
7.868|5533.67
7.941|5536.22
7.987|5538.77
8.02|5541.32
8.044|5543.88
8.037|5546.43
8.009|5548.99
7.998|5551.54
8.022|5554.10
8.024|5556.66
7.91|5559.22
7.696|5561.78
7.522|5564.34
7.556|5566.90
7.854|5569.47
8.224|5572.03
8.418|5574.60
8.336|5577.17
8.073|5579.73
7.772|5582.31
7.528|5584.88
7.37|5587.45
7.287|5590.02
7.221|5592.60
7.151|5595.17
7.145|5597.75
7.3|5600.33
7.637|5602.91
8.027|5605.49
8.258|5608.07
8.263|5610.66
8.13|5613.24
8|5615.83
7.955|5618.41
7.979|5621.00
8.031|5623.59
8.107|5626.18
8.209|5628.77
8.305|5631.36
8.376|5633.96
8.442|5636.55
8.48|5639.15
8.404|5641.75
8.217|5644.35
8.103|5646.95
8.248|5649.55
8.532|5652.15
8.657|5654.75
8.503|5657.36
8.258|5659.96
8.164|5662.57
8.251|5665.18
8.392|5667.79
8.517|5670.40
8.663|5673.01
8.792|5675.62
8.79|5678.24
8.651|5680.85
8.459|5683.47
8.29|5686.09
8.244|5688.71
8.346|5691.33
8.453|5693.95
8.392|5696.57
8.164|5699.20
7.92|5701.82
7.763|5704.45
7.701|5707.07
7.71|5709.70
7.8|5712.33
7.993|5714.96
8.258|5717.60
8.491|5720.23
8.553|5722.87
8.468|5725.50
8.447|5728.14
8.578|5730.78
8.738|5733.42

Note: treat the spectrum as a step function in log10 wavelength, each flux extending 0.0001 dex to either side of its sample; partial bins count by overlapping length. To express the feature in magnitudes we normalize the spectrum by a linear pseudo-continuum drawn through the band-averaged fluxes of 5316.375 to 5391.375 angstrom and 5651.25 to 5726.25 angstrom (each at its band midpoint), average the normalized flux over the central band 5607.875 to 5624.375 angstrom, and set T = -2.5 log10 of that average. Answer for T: 0.00 mag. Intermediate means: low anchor 7.28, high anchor 8.31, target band 8.08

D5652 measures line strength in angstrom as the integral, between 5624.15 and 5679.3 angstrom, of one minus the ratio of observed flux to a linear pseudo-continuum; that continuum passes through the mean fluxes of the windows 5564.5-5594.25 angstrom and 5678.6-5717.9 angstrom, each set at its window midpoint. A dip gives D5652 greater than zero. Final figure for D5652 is -2.69 angstrom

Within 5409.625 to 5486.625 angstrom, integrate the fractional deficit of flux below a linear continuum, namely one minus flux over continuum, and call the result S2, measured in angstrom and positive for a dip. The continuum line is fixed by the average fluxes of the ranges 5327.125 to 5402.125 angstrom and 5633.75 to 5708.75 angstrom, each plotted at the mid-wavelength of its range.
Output 1.87 angstrom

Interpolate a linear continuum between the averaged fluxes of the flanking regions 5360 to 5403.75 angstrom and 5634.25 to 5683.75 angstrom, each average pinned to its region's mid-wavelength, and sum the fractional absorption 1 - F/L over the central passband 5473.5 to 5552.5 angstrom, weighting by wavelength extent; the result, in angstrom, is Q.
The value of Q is 1.05 angstrom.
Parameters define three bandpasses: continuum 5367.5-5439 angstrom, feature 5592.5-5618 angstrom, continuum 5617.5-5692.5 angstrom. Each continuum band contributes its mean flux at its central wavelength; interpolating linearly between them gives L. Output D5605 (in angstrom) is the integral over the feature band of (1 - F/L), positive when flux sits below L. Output 1.2 angstrom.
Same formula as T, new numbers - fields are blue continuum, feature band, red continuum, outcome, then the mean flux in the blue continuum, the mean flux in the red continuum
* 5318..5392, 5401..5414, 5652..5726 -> 0.091 mag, 7.27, 8.31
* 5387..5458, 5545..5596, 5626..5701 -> 0.017 mag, 7.2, 8.39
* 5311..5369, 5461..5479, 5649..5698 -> 0.041 mag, 7.28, 8.46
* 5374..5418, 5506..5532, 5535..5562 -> 0.035 mag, 7.26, 7.98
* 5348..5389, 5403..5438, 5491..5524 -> 0.047 mag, 7.46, 7.63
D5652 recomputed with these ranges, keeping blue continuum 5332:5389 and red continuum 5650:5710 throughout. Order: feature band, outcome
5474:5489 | 0.2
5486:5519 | 0.5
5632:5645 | -0.3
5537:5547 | -0.1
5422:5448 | 1.0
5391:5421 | 1.4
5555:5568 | 0.3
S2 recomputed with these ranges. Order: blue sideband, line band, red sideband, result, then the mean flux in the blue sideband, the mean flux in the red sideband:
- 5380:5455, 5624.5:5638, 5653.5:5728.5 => -0.3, 7.24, 8.31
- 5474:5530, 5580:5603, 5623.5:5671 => 2.0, 7.69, 8.33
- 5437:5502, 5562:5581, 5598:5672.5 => -0.1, 7.56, 8.2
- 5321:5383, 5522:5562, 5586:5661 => -0.9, 7.24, 8.02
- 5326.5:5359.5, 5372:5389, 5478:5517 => -0.8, 7.11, 7.63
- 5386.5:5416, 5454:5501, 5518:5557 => -0.6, 7.06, 7.97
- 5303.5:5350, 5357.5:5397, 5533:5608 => -0.4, 7.27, 7.8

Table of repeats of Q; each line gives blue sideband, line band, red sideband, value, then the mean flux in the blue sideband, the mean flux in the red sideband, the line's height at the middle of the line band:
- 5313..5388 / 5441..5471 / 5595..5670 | 1.2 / 7.31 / 8.14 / 7.62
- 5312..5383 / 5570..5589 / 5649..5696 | 0.4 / 7.3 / 8.46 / 8.13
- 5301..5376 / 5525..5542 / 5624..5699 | 0.1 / 7.32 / 8.39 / 7.97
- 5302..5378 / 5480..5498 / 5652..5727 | -0.6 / 7.33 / 8.31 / 7.75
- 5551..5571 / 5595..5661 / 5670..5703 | 0.3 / 7.82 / 8.44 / 8.15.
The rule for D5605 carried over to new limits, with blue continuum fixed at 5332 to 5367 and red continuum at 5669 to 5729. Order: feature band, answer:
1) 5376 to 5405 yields 0.3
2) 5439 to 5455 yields 0.7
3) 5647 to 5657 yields -0.3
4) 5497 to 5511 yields 0.6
